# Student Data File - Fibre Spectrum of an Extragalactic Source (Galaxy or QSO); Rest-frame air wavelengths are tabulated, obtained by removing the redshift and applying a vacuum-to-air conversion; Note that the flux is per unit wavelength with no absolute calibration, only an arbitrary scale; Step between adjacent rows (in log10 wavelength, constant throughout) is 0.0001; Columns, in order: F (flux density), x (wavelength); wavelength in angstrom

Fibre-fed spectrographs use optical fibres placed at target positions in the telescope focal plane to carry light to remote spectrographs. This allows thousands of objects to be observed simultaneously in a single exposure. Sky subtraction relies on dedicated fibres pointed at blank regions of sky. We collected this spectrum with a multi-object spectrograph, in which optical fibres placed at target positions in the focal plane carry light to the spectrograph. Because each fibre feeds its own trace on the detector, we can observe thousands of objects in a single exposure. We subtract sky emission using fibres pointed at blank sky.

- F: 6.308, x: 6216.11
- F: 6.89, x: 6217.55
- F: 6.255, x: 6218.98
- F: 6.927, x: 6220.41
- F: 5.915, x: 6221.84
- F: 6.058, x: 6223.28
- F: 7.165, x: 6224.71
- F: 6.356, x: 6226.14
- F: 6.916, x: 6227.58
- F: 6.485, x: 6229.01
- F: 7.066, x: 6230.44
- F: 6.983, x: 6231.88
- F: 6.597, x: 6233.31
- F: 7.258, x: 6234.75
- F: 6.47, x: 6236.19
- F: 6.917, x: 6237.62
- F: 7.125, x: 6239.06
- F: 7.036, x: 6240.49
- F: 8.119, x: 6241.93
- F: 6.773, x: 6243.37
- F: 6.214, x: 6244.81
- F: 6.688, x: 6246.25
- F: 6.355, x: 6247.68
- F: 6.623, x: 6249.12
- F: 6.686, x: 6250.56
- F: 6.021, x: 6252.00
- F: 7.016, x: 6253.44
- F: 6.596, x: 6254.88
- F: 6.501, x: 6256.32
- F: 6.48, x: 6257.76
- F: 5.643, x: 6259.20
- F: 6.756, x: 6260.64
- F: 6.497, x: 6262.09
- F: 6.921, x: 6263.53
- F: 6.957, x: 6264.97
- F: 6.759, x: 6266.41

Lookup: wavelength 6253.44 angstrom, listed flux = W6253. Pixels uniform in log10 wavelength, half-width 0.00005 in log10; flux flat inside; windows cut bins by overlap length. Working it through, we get 7.016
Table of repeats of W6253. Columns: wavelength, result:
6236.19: 6.47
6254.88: 6.596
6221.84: 5.915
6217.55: 6.89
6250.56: 6.686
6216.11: 6.308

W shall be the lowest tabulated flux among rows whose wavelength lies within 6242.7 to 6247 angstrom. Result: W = 6.214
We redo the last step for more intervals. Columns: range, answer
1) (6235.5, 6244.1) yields 6.47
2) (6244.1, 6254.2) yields 6.021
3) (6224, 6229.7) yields 6.356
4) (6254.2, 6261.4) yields 5.643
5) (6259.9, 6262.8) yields 6.497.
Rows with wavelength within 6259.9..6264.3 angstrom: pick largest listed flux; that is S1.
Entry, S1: 6.921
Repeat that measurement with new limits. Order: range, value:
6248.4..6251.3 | 6.686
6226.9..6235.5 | 7.258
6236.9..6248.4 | 8.119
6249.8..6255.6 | 7.016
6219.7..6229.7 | 7.165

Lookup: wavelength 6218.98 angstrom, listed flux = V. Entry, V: 6.255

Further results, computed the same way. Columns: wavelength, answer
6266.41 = 6.759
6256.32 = 6.501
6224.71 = 7.165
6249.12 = 6.623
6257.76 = 6.48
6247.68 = 6.355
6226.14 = 6.356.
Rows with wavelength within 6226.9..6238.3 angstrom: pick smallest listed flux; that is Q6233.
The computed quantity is 6.47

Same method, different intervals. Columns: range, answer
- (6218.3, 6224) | 5.915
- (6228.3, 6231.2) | 6.485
